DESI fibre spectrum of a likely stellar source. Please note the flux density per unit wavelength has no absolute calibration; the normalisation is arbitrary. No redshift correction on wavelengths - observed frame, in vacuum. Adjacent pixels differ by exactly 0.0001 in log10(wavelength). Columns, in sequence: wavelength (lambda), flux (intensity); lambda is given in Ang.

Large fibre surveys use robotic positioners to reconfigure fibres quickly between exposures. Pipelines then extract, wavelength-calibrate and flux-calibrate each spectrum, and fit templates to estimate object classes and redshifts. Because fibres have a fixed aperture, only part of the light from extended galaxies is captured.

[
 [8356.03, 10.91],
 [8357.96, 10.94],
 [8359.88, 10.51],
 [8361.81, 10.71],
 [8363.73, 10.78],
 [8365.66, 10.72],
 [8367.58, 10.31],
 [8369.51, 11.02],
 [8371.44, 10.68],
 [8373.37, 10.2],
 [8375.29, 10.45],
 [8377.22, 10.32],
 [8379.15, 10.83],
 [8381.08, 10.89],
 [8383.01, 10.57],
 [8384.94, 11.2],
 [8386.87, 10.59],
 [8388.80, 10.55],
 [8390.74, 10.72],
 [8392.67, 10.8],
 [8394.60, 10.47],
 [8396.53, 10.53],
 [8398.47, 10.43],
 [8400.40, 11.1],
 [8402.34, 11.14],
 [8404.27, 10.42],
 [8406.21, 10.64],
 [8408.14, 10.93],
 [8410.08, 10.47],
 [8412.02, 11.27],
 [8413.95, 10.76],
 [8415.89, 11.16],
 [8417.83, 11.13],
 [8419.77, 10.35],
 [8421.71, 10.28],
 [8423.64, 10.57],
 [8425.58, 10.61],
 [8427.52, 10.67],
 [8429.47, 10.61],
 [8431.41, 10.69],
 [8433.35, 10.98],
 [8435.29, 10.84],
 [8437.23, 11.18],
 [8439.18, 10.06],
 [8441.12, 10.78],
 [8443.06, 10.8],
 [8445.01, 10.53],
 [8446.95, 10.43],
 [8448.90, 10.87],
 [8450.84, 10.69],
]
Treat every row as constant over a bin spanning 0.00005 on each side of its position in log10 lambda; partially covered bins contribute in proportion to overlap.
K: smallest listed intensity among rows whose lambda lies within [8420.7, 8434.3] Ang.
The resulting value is 10.28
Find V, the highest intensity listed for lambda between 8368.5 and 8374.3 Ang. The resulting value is 11.02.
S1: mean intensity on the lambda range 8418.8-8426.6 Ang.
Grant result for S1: 10.5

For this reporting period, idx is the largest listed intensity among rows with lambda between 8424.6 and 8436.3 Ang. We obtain 10.98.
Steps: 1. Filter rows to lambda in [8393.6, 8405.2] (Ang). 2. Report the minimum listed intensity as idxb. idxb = 10.42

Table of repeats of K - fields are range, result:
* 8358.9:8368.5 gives 10.31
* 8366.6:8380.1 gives 10.2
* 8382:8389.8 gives 10.55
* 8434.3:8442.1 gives 10.06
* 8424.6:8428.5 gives 10.61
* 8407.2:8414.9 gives 10.47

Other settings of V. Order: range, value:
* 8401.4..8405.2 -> 11.14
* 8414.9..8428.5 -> 11.16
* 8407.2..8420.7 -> 11.27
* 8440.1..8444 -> 10.8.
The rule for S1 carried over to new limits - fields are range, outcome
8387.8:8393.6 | 10.7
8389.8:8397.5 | 10.6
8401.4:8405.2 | 10.8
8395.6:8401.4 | 10.7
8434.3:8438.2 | 11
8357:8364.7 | 10.7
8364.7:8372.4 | 10.7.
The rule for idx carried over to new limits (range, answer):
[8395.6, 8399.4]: 10.53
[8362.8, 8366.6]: 10.78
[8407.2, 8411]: 10.93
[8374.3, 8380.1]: 10.83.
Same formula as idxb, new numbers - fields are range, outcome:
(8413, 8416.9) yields 10.76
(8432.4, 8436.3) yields 10.84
